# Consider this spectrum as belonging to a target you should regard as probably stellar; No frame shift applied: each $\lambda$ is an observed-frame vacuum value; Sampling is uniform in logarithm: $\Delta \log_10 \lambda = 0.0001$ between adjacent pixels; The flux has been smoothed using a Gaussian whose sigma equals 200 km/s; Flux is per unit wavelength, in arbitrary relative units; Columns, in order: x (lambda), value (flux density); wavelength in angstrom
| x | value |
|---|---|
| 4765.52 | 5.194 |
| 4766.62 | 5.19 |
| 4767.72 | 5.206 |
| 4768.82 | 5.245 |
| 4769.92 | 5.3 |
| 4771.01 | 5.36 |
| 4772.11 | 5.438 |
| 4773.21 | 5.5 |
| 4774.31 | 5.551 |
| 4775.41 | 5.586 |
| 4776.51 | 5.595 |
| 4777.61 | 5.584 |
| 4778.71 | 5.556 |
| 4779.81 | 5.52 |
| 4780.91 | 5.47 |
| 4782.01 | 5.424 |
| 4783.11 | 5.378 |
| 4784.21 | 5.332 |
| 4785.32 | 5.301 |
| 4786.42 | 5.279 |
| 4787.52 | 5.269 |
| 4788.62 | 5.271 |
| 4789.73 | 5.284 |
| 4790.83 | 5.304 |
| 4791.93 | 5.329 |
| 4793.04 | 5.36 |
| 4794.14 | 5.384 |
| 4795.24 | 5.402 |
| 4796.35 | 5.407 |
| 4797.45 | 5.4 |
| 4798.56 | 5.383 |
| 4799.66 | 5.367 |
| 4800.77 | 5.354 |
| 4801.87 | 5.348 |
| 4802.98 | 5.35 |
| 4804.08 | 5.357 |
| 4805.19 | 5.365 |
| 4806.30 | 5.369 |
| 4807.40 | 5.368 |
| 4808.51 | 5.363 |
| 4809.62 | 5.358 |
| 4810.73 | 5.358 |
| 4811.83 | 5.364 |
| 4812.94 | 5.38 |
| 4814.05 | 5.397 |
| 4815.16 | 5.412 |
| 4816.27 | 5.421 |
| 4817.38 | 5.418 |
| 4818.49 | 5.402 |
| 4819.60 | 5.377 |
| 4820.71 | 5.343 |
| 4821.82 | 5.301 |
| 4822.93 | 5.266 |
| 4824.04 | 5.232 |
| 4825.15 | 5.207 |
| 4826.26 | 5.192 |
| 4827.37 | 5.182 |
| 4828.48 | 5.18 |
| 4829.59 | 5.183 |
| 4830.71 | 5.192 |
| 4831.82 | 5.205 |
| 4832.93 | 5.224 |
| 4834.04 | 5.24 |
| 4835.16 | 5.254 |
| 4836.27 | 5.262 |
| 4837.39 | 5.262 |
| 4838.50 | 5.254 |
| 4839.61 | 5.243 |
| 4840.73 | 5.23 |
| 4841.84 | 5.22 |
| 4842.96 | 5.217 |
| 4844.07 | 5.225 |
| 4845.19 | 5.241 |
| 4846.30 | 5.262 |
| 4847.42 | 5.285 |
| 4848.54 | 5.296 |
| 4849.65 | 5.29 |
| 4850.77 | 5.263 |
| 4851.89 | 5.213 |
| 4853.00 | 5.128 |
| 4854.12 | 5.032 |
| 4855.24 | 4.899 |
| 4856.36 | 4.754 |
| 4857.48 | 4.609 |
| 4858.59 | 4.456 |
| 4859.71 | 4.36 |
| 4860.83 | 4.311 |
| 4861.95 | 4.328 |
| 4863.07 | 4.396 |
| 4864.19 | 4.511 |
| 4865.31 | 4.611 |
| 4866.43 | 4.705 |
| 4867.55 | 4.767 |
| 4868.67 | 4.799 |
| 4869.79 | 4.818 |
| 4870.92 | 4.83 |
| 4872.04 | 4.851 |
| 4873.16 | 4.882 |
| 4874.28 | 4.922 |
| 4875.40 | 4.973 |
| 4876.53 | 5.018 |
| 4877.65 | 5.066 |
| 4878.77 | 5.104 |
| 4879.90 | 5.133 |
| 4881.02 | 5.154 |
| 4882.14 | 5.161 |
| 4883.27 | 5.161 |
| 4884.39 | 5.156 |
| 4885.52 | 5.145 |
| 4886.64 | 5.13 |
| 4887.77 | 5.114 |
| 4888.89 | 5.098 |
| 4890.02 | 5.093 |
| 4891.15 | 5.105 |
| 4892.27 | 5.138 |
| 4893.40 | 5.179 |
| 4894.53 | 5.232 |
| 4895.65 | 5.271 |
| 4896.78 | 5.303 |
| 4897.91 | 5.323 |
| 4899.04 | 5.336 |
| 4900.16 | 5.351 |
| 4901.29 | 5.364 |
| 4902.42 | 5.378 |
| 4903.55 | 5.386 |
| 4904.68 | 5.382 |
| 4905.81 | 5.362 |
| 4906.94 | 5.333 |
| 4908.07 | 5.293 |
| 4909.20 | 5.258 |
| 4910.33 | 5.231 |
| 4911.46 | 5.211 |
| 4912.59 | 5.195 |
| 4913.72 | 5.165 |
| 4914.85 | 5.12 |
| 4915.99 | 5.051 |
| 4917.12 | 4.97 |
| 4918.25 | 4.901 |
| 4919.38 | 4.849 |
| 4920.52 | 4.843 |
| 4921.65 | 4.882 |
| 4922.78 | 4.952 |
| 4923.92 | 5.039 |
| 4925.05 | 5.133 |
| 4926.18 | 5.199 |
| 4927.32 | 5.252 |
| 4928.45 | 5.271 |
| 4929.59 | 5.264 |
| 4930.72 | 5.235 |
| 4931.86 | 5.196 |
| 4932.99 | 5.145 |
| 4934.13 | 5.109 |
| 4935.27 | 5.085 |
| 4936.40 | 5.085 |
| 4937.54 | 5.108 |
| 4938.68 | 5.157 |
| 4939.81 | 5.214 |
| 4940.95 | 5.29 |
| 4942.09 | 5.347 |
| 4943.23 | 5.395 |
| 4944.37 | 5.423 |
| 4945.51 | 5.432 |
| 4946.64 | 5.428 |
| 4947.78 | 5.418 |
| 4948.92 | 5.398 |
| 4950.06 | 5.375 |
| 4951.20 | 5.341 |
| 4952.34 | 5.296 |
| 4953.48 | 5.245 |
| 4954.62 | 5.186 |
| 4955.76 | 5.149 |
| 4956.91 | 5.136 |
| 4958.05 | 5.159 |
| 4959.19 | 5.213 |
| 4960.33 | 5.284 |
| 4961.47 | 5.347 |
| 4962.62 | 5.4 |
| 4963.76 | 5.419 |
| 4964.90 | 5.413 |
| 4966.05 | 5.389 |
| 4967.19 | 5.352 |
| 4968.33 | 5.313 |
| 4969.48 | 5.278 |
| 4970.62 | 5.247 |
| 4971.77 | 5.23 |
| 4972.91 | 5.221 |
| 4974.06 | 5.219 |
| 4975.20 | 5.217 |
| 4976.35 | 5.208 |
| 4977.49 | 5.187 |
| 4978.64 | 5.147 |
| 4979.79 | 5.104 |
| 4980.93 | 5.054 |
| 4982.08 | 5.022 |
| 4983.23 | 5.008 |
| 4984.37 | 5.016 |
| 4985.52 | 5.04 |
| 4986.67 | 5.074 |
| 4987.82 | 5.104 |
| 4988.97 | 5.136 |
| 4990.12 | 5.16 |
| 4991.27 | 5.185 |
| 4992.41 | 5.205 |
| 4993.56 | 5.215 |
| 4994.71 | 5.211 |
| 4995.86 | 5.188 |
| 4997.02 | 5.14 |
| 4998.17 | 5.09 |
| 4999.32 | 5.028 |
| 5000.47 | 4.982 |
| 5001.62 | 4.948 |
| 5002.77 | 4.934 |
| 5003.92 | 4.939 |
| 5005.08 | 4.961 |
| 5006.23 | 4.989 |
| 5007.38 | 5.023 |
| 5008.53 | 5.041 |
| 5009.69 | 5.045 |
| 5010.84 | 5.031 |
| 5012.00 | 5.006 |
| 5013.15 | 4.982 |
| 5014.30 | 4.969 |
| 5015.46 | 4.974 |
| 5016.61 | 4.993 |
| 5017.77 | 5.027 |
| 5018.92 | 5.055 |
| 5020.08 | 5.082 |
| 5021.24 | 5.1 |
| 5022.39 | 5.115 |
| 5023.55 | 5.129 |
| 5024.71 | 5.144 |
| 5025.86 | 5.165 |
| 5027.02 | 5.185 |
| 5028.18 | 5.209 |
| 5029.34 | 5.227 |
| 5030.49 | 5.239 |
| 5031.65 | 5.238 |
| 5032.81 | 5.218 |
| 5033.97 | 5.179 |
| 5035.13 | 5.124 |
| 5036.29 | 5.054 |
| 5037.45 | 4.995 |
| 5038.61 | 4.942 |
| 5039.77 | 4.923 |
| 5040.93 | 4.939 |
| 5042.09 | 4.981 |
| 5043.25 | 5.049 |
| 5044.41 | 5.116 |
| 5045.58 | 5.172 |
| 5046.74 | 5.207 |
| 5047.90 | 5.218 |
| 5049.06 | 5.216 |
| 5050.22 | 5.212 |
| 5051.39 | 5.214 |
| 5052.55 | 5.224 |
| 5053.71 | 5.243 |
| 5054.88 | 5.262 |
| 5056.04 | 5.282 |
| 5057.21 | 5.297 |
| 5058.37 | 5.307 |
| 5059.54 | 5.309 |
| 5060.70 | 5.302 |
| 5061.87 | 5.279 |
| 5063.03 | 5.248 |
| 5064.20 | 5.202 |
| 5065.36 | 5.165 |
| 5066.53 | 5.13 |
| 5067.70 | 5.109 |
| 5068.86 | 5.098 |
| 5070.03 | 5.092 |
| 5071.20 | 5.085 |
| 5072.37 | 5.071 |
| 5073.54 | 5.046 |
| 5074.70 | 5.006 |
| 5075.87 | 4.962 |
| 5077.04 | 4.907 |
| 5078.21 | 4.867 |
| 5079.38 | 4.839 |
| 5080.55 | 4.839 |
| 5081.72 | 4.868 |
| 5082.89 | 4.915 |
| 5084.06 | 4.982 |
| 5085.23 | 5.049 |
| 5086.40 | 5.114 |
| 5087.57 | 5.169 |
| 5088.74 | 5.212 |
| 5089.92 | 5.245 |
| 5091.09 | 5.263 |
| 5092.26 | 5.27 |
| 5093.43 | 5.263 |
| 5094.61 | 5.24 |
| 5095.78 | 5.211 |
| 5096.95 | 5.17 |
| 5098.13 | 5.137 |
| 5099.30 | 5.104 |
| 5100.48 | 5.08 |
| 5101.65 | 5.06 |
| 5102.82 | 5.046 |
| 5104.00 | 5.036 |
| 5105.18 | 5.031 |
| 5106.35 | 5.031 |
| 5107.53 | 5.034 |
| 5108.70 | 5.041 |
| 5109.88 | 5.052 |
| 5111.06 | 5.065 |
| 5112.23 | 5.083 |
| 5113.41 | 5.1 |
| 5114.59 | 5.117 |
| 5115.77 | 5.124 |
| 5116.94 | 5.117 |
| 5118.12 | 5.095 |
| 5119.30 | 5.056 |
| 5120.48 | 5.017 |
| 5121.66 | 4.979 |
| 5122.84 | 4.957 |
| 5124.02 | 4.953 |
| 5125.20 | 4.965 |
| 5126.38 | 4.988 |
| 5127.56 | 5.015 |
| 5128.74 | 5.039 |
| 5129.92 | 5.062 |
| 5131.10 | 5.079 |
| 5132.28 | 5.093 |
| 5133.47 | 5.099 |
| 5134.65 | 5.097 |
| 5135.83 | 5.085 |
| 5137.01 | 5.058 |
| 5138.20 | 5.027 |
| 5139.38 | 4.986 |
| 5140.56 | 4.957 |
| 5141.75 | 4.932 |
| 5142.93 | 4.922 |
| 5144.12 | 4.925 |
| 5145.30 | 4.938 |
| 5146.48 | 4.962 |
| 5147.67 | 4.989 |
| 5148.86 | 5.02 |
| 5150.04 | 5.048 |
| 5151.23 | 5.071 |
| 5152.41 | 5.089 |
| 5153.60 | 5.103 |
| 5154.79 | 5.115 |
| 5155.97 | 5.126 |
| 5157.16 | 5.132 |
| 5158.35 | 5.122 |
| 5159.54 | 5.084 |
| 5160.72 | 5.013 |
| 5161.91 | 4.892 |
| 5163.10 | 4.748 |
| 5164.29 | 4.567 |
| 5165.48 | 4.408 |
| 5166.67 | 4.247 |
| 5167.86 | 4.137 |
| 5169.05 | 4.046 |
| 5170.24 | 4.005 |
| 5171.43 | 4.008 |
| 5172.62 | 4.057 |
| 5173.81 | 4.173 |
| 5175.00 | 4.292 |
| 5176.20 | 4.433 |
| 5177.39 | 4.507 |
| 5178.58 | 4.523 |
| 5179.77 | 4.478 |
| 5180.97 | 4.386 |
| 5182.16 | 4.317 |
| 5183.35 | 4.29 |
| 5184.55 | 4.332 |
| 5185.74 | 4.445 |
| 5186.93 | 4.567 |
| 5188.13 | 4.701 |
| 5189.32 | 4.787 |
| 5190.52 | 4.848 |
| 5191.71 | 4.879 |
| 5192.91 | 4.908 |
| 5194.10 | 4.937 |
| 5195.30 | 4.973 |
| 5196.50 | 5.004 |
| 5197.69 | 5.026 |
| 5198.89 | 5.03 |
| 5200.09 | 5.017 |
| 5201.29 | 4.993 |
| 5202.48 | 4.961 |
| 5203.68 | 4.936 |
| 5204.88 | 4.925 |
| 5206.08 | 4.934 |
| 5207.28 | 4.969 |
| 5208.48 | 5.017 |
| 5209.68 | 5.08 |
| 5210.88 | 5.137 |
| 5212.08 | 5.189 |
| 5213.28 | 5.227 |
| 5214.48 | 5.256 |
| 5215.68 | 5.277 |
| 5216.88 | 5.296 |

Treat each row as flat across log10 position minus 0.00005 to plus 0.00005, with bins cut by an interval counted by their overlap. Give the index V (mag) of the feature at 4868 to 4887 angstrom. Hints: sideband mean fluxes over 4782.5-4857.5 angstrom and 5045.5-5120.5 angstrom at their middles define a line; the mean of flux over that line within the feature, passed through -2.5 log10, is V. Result 0.048 mag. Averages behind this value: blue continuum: 5.28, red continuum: 5.12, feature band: 5.02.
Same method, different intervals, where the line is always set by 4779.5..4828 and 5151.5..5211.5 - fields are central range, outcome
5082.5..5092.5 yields -0.057 mag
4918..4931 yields 0.016 mag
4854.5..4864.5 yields 0.163 mag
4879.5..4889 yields 0.014 mag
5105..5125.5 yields -0.048 mag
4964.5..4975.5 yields -0.046 mag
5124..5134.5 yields -0.052 mag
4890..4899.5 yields -0.006 mag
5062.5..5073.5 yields -0.047 mag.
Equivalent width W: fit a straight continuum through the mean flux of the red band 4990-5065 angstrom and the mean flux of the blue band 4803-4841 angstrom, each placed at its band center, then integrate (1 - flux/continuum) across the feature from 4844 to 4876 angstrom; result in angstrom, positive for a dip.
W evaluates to 2.49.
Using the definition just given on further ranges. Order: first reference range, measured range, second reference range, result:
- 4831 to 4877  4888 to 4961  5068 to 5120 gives -3.11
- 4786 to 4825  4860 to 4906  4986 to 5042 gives 1.95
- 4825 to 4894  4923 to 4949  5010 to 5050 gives -0.93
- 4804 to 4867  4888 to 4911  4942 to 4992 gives -0.36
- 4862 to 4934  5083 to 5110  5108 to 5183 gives -1.28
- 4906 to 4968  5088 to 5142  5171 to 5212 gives -2.42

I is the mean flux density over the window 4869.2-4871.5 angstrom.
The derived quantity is 4.81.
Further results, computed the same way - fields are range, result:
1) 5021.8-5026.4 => 5.15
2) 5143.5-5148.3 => 4.95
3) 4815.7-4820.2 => 5.4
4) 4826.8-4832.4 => 5.19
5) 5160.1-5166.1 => 4.73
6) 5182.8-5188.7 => 4.46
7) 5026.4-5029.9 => 5.2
